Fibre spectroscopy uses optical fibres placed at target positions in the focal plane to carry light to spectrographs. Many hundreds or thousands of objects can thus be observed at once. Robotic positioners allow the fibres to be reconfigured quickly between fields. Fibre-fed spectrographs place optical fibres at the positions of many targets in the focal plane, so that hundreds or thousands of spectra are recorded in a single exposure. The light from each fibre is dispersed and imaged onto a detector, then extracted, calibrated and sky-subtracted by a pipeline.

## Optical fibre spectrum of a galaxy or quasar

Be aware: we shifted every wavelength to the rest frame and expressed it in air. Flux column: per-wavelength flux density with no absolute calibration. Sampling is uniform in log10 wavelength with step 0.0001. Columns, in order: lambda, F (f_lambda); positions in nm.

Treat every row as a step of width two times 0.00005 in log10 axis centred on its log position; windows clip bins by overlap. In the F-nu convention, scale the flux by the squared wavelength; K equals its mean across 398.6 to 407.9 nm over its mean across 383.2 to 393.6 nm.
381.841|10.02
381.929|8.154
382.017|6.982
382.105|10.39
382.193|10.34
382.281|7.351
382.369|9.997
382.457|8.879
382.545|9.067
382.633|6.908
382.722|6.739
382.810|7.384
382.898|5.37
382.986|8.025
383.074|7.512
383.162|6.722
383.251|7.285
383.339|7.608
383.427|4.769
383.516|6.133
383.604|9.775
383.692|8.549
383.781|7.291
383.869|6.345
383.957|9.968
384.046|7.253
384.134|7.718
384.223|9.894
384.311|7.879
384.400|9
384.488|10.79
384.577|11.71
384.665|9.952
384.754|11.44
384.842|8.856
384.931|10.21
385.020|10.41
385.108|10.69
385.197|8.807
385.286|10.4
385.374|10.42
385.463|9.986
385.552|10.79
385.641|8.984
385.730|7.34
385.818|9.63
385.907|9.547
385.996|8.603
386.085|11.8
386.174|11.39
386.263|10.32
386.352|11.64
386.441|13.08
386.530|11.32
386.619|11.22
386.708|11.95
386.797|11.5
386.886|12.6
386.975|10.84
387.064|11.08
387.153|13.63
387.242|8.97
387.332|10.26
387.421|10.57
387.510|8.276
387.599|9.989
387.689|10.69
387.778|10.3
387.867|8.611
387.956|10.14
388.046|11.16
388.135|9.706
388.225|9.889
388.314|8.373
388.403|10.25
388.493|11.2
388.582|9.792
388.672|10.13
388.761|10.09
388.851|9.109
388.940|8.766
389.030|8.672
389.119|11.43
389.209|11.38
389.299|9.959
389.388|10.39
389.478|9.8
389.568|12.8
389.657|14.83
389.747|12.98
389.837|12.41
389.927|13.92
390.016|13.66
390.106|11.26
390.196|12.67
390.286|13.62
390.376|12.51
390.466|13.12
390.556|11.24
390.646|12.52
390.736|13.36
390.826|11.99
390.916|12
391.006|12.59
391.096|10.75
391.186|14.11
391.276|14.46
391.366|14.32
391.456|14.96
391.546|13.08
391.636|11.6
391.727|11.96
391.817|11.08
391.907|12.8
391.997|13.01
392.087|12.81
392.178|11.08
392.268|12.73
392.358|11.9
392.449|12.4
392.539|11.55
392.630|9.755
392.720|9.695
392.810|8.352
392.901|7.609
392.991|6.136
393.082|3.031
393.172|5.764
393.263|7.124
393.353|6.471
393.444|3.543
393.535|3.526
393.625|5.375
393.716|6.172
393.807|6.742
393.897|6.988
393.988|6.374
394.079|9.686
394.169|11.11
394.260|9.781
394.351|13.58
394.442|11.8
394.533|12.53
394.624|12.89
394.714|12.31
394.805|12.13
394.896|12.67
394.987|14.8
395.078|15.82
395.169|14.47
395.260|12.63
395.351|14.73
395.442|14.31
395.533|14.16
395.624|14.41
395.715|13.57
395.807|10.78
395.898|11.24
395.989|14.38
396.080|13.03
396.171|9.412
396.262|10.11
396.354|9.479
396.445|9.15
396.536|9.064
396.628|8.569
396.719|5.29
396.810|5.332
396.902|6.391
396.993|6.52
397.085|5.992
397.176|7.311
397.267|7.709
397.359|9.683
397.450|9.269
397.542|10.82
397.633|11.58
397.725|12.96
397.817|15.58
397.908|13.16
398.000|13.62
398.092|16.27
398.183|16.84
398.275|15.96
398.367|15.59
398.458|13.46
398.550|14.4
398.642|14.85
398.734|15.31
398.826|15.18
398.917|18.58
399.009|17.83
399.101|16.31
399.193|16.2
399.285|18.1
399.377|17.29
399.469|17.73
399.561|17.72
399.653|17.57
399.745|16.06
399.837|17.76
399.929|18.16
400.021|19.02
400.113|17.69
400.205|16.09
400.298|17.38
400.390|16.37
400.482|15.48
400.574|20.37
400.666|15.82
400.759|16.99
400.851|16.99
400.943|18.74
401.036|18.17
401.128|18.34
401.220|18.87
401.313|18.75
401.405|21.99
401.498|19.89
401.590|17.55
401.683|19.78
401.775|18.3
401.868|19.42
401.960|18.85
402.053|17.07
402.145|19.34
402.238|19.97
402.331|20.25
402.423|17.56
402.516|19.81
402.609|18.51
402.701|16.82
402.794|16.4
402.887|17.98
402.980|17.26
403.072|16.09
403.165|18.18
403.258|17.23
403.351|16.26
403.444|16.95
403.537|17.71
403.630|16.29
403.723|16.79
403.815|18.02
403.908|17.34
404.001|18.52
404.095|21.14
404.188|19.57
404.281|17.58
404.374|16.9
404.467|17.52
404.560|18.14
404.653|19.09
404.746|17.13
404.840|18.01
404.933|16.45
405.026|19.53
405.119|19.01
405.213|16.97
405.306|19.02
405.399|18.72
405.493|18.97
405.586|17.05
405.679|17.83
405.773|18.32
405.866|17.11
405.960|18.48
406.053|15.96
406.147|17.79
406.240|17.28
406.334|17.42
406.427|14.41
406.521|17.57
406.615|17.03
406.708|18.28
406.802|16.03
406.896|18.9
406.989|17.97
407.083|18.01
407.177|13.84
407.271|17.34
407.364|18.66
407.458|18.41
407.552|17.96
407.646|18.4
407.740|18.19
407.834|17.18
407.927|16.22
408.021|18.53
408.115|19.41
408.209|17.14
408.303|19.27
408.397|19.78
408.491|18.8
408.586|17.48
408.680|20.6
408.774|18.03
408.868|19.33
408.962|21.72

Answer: 1.8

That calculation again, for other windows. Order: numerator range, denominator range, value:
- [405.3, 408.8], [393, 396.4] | 1.82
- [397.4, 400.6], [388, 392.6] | 1.41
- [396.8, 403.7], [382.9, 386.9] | 1.85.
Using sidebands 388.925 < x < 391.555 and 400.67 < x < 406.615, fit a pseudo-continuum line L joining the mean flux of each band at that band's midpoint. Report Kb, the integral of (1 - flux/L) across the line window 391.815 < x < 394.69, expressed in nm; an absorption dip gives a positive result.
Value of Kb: 0.94 nm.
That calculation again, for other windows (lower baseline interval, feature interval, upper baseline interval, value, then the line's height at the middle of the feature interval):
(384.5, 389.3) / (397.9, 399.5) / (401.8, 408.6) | -0.08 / 15.2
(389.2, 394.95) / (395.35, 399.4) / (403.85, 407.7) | 0.36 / 13.5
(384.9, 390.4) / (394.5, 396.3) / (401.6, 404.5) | 0.17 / 14.4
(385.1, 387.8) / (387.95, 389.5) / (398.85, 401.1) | 0.22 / 11.7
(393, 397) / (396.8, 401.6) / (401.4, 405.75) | -0.40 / 14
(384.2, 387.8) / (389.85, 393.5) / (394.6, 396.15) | 0.30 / 12.2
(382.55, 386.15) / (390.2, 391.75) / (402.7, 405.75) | -0.14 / 11.8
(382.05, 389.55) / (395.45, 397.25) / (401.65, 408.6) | 0.55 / 14.1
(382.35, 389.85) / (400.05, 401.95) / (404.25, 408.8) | -0.31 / 15.6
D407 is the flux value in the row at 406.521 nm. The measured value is 17.57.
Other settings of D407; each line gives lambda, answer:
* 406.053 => 15.96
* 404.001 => 18.52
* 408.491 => 18.8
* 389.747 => 12.98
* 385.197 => 8.807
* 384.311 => 7.879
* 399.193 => 16.2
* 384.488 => 10.79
